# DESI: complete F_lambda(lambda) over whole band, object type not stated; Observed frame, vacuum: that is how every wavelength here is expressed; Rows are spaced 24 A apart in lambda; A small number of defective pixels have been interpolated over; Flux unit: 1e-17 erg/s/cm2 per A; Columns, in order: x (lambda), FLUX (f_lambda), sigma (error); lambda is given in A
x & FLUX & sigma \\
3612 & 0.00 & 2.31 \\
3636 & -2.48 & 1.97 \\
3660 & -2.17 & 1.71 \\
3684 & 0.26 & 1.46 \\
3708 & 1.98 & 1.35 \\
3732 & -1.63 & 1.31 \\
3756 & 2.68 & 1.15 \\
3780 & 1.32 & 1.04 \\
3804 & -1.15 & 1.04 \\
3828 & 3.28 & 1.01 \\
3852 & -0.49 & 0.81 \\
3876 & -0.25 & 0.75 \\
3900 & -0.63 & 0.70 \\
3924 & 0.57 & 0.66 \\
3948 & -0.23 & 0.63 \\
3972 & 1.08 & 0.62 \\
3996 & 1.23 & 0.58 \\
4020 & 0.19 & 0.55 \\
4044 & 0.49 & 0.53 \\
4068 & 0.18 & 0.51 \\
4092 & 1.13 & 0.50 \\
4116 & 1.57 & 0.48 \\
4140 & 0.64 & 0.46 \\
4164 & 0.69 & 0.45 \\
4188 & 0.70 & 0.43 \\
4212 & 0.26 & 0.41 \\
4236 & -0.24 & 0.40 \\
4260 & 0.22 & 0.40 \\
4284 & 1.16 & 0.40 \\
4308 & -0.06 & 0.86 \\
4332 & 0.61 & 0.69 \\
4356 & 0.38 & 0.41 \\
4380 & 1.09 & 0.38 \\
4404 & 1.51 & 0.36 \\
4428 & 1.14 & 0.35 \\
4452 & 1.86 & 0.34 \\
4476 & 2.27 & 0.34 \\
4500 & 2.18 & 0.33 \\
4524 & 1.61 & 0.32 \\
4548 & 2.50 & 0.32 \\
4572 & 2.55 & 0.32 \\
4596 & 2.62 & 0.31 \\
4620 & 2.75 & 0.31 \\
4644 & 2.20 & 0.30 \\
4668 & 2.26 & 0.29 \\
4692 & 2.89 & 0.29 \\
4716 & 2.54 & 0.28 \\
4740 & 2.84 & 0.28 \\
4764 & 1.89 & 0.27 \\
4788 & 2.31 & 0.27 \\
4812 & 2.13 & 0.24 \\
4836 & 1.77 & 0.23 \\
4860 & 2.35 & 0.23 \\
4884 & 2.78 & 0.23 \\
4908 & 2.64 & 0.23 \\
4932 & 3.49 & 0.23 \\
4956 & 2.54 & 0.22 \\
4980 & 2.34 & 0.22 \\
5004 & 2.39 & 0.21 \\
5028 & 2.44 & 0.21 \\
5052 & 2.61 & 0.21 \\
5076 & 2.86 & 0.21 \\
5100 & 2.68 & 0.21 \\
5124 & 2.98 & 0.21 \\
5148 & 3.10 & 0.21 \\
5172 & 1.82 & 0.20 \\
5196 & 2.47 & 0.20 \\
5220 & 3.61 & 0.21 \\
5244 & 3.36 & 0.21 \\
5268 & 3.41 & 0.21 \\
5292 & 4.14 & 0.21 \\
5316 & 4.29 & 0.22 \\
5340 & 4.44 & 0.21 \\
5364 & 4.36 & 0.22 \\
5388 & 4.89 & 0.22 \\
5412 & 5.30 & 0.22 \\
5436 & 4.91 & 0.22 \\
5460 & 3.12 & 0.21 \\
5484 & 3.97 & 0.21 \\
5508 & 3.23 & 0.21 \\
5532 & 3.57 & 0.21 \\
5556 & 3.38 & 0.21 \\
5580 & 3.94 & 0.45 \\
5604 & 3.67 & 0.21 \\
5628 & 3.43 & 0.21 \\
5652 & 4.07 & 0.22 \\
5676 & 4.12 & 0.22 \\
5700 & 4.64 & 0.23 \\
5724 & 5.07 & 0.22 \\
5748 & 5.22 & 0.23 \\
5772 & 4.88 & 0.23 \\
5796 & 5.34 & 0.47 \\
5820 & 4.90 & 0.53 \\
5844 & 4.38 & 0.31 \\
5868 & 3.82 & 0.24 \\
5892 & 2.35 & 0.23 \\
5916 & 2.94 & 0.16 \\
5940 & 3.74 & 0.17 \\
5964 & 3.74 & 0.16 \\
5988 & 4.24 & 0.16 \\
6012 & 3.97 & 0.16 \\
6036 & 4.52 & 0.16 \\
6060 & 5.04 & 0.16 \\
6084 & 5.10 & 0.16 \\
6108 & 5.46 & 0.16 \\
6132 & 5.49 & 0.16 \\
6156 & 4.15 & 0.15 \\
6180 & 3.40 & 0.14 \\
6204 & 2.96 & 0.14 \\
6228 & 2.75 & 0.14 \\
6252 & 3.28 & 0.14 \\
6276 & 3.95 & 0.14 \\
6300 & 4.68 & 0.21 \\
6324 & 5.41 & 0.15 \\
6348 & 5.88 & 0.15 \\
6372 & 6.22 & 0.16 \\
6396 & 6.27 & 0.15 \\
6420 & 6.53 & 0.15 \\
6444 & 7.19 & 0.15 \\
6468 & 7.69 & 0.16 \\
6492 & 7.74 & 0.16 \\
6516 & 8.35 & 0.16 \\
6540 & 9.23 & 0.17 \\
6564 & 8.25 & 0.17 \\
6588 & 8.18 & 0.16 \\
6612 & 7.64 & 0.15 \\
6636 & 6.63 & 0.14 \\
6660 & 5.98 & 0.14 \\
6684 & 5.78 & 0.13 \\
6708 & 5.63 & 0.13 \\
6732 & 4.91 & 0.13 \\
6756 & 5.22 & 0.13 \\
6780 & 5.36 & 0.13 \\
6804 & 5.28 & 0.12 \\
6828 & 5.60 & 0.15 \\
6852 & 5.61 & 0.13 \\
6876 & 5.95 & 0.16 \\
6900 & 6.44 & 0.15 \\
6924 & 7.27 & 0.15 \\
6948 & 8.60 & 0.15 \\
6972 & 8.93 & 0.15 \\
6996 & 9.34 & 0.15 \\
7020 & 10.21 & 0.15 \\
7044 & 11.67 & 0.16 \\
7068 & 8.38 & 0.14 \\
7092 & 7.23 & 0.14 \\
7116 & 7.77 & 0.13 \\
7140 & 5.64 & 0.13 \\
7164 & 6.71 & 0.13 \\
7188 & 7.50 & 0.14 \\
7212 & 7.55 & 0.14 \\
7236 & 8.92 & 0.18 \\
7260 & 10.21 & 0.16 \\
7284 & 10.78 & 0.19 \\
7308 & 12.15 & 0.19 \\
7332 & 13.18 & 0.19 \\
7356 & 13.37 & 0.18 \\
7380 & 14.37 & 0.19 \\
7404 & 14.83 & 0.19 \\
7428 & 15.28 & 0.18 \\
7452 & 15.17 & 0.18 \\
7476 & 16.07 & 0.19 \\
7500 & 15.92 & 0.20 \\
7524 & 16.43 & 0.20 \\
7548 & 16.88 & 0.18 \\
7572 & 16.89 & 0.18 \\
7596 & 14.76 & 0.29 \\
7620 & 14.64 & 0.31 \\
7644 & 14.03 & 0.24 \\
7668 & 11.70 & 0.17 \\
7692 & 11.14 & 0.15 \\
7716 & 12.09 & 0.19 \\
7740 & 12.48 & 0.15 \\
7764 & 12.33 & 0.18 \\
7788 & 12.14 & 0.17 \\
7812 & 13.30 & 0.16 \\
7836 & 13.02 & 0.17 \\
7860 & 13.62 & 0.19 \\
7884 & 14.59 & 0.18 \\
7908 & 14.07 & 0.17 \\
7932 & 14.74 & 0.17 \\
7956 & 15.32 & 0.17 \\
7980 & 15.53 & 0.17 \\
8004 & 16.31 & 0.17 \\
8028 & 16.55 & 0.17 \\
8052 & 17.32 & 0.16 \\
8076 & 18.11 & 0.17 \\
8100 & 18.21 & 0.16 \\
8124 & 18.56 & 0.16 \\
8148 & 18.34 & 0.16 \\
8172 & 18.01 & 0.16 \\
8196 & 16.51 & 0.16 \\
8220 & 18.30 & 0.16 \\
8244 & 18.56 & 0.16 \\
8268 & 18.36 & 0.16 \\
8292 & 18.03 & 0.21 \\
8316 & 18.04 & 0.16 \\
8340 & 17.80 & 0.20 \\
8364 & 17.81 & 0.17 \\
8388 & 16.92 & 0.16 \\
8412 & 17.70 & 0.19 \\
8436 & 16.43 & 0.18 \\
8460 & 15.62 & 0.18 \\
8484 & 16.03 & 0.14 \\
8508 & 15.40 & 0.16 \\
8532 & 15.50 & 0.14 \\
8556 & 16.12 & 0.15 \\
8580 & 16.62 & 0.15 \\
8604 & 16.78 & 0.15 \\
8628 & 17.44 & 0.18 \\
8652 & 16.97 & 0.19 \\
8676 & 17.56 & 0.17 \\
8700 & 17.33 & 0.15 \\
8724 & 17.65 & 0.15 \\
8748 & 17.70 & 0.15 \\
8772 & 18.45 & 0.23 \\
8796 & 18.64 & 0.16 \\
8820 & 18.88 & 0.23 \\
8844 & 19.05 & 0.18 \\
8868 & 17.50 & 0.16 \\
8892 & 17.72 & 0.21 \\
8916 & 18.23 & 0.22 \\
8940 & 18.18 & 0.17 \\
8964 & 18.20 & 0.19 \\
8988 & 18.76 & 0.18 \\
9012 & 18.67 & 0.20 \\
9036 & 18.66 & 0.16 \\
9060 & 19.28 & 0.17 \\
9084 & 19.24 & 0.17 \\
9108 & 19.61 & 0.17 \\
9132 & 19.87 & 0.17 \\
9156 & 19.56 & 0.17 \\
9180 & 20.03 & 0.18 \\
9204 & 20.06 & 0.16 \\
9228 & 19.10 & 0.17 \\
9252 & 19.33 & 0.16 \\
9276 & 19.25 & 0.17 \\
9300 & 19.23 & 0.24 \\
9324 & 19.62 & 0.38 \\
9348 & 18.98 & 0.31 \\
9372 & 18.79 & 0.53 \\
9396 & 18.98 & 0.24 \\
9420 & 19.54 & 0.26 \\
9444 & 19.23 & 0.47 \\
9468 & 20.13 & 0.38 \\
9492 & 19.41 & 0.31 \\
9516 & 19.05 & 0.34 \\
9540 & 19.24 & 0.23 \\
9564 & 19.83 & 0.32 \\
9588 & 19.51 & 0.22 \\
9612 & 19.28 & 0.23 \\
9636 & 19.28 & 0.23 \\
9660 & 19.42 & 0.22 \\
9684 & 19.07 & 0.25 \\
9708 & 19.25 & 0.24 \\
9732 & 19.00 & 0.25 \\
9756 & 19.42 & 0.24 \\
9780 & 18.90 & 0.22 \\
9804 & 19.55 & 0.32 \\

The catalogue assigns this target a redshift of 0.000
